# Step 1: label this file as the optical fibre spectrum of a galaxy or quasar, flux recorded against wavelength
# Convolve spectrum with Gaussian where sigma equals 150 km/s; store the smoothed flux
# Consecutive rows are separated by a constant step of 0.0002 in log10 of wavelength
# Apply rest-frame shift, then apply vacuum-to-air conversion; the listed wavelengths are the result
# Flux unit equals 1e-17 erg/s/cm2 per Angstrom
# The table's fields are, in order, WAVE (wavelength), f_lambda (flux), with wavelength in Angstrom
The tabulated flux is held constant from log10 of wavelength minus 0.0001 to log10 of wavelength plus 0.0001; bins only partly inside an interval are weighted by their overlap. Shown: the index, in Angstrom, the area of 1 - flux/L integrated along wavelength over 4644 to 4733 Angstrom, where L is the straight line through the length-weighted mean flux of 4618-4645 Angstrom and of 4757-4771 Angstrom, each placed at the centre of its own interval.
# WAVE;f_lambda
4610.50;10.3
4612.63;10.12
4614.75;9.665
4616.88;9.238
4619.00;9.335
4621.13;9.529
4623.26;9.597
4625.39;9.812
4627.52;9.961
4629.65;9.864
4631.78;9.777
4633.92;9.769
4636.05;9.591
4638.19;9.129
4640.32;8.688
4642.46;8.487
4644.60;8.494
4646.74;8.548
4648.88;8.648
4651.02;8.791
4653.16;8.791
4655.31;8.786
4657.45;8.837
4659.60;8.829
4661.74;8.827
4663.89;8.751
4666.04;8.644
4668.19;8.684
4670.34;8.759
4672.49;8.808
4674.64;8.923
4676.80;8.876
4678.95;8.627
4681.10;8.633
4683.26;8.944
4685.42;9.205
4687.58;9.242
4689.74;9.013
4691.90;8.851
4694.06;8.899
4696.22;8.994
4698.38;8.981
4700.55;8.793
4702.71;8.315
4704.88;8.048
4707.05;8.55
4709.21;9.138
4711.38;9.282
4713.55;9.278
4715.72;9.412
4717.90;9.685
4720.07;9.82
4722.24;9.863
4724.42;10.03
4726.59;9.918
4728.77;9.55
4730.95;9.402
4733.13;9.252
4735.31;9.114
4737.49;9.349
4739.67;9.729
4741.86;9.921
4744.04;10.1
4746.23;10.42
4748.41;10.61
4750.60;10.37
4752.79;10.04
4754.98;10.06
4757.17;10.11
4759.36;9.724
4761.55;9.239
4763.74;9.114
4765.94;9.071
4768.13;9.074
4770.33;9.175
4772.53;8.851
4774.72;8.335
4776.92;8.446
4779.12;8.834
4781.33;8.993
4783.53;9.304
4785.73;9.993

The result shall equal 3.5 Angstrom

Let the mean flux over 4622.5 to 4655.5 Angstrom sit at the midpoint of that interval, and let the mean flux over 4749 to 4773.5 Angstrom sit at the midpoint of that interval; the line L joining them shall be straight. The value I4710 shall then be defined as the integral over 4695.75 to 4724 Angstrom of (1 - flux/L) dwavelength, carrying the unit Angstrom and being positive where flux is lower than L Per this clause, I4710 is 0.8 Angstrom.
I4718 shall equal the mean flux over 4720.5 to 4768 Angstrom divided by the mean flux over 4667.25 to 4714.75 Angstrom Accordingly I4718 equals 1.10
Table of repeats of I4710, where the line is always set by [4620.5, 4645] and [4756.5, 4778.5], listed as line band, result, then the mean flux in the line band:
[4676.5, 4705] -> 1.3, 8.84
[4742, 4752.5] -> -1.3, 10.3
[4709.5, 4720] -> -0.2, 9.43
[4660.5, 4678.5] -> 1.1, 8.78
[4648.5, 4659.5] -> 0.7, 8.78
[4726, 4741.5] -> -0.5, 9.47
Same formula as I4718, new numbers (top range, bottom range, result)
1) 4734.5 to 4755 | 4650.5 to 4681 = 1.14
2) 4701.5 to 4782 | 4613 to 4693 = 1.04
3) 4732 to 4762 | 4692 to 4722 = 1.09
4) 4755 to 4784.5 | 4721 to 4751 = 0.93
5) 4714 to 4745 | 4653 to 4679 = 1.10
